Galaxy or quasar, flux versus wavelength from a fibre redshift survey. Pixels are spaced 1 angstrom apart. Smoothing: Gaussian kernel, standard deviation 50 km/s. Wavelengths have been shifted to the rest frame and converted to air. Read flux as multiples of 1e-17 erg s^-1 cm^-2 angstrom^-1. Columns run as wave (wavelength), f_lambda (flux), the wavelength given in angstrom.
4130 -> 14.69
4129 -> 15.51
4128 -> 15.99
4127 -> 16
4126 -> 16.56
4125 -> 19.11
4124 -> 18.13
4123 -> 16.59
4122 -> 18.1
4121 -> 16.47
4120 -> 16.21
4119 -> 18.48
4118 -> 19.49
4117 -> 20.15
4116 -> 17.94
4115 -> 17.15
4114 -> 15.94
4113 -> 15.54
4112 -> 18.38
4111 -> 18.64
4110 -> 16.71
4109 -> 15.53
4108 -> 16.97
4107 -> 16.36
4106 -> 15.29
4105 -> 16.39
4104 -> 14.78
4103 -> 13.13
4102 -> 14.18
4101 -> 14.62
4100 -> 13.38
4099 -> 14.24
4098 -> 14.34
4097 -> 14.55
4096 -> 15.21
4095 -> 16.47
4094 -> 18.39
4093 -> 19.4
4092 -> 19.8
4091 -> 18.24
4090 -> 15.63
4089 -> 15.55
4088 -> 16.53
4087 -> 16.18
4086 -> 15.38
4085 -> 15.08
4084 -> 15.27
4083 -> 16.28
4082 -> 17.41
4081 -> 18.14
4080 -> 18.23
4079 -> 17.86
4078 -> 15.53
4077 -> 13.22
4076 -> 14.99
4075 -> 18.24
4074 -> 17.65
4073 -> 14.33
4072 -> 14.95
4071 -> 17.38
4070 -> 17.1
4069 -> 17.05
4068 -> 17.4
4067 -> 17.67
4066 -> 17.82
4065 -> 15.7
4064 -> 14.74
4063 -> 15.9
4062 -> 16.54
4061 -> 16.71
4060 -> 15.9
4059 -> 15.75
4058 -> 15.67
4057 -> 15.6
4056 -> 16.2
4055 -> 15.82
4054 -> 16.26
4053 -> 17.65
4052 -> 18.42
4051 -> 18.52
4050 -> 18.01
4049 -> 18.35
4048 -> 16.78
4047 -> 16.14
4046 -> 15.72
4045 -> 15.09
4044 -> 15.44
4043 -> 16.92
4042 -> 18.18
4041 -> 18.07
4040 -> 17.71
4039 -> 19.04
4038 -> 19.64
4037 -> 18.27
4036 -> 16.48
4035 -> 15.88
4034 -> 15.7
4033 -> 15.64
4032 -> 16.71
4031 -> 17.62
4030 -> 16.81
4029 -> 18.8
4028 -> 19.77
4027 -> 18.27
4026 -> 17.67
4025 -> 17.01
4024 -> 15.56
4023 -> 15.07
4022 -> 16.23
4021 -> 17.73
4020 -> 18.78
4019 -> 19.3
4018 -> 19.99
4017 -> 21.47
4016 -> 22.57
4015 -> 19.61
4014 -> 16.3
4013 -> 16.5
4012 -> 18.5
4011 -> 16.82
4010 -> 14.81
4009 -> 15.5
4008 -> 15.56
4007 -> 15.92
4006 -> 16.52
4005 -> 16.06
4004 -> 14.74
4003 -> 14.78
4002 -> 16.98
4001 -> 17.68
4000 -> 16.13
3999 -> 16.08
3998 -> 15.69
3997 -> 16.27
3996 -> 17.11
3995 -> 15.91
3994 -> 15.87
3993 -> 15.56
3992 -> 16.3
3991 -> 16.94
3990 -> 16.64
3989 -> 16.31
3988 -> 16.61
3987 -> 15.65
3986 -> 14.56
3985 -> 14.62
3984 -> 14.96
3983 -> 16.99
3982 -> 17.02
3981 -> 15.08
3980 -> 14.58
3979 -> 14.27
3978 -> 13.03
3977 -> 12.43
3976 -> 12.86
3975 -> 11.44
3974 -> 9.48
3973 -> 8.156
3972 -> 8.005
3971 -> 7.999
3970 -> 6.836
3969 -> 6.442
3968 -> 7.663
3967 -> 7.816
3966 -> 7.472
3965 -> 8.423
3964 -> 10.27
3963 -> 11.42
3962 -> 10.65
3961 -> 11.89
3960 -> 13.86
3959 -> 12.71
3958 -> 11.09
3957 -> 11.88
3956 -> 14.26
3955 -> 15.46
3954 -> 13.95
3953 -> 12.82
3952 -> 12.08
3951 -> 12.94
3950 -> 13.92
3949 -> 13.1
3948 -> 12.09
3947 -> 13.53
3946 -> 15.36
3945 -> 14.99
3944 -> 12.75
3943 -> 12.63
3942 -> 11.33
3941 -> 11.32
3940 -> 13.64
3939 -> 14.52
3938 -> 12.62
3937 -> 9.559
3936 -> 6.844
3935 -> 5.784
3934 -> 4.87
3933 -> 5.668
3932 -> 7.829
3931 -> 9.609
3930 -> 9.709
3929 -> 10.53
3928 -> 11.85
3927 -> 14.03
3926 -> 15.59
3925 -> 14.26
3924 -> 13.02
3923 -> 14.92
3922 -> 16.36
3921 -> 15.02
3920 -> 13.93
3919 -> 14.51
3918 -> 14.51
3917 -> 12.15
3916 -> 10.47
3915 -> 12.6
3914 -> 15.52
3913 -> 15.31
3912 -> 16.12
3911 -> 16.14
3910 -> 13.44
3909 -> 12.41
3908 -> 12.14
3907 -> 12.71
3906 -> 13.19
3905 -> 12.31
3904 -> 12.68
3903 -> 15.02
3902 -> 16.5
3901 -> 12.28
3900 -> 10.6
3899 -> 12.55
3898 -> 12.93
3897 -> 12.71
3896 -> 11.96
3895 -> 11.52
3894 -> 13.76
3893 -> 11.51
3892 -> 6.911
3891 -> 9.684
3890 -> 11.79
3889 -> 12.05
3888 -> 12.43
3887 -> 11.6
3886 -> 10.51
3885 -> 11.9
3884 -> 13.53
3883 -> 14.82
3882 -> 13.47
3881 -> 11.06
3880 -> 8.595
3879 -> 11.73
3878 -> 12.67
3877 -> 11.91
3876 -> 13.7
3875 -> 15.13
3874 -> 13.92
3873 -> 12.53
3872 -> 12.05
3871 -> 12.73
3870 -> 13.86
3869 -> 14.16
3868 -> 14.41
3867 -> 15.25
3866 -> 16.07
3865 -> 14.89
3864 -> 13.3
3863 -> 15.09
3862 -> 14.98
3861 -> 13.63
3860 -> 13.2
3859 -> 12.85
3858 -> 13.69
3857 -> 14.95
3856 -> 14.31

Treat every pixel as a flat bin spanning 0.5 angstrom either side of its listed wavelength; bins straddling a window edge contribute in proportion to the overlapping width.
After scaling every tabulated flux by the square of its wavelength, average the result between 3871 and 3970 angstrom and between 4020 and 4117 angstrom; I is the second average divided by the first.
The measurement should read 1.47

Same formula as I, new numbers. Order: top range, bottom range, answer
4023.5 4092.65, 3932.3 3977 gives 1.61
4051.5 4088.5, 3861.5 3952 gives 1.41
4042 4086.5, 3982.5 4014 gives 1.06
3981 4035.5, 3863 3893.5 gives 1.42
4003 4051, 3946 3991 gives 1.43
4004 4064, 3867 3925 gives 1.42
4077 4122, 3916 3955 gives 1.46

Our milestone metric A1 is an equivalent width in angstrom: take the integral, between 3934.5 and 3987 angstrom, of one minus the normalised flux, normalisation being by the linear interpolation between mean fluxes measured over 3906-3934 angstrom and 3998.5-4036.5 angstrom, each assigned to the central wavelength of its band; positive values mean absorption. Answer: 9.6 angstrom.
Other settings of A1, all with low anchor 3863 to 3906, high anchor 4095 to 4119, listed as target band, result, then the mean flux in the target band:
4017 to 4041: -4.4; 17.6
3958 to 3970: 3.6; 9.8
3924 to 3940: 3.6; 10.4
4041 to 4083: -3.3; 16.6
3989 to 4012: -2.6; 16.1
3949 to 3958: 0.3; 13.3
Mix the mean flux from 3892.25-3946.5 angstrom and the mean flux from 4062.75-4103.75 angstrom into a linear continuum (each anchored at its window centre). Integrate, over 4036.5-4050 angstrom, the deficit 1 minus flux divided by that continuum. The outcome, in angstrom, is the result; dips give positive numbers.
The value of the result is -1.9 angstrom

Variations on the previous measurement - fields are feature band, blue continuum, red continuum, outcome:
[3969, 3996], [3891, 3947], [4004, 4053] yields 2.9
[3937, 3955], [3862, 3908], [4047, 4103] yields 1.1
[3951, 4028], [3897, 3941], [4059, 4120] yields -2.2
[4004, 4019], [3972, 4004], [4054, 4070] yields -2.1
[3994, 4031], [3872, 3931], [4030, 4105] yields -4.6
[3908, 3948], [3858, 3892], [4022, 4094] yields 4.6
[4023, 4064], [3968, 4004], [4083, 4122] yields -4.7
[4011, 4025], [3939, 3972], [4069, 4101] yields -4.4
